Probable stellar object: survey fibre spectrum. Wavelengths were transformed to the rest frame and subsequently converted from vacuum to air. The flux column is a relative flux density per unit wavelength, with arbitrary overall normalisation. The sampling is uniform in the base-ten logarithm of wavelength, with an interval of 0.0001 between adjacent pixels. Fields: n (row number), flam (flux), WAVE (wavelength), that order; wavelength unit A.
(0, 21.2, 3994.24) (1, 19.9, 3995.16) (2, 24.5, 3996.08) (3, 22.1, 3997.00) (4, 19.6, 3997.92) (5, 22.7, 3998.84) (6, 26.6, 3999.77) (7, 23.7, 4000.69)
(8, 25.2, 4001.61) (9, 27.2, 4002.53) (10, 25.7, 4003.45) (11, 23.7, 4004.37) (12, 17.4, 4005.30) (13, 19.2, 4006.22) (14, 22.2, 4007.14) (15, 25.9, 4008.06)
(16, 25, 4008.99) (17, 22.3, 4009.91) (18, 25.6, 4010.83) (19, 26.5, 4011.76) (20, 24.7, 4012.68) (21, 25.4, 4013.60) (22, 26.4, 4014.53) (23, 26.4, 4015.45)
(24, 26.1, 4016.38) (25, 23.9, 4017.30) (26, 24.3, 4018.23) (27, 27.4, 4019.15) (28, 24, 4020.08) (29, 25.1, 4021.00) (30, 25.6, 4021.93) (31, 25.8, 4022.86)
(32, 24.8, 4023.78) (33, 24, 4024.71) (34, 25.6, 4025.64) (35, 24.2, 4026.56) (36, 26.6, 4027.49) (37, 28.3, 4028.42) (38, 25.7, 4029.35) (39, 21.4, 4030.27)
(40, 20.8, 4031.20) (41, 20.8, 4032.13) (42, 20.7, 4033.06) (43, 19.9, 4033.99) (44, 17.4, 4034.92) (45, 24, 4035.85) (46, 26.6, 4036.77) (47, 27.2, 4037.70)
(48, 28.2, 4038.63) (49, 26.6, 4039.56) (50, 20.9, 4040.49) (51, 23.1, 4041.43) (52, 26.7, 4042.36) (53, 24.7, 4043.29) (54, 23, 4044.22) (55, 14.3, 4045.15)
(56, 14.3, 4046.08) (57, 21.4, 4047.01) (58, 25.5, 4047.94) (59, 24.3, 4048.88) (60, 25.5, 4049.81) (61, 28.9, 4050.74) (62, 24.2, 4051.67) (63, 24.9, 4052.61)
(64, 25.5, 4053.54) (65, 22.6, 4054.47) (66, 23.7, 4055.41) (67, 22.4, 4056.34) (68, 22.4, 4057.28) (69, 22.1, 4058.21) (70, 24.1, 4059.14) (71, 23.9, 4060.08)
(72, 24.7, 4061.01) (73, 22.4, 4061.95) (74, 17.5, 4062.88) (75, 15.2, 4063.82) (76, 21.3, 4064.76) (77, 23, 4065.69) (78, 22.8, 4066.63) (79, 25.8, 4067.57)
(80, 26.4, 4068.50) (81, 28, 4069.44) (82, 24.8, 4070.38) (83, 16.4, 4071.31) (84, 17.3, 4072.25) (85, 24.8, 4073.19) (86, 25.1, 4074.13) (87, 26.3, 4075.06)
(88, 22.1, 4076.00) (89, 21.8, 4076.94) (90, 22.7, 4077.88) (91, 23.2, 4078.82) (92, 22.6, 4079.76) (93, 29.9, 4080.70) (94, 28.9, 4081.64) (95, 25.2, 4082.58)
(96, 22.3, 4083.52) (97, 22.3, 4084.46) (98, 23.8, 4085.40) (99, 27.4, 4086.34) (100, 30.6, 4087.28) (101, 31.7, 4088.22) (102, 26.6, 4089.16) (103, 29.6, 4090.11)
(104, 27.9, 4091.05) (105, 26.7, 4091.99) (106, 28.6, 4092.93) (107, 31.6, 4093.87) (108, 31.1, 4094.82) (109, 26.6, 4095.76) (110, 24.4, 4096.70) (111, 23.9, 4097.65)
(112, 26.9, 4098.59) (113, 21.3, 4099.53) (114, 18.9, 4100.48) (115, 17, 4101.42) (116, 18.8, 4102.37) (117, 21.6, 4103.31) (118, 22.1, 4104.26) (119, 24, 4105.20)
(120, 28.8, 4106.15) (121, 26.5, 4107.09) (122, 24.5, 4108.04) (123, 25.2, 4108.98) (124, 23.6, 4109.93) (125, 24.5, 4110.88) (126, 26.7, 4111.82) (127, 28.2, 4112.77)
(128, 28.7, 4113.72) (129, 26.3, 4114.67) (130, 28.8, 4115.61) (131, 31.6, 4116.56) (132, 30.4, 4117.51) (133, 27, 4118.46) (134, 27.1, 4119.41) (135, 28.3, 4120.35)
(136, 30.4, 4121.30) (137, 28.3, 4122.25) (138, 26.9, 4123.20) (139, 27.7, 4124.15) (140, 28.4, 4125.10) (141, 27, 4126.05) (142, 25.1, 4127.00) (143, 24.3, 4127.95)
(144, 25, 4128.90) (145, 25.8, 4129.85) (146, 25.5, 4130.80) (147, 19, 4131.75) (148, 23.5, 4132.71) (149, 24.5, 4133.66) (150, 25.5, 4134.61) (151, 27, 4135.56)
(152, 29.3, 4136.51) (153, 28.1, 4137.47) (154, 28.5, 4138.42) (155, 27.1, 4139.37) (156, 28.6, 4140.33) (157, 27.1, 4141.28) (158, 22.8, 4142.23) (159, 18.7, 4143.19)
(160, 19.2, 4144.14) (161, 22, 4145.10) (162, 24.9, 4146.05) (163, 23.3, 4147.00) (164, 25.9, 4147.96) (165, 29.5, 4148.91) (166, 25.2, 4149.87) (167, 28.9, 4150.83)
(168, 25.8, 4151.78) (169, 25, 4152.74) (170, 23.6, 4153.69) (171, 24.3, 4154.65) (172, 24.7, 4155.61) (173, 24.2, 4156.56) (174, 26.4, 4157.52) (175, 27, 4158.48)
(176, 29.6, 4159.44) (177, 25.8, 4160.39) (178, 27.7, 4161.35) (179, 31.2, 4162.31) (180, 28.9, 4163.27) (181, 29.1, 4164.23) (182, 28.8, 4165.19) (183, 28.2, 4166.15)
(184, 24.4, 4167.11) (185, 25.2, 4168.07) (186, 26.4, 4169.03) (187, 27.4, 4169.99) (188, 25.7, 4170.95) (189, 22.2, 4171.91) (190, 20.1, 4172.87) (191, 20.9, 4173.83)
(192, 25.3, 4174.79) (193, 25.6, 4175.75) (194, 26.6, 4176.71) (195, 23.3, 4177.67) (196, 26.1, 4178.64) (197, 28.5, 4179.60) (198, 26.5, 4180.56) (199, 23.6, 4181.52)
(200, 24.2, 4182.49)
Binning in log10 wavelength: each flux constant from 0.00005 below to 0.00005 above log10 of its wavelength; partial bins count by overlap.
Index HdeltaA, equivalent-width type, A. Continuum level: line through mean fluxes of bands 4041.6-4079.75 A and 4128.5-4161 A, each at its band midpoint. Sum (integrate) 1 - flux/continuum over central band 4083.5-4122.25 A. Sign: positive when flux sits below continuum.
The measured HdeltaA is -3.4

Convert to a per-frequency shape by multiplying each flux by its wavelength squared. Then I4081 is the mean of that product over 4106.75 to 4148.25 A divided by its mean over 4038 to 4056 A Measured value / 1.1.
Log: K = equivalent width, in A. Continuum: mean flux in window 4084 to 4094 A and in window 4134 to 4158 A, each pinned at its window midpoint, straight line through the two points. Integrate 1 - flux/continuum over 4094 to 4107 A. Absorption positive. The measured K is 1.7 A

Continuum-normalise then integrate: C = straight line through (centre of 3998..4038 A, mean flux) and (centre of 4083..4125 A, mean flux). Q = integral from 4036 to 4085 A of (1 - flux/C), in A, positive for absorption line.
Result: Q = 3.4 A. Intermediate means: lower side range 24.2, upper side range 26.3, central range 23.5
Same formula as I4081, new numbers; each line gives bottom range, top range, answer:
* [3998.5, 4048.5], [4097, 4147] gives 1.11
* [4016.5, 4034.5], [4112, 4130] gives 1.20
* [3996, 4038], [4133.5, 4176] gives 1.15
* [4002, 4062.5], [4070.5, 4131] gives 1.11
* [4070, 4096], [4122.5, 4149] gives 1.01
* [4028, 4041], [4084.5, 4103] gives 1.13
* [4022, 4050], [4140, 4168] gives 1.17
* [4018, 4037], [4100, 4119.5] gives 1.10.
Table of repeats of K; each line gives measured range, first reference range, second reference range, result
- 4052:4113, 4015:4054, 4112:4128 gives 4.40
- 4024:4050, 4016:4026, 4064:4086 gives 1.52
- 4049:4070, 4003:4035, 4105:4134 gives 1.26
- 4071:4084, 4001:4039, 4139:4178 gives 0.66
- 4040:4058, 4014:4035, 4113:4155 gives 1.18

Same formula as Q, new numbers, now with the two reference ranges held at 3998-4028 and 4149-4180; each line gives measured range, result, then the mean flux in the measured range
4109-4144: -1.1 A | 26.4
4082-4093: -0.7 A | 26.9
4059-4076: 1.6 A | 22.7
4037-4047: 0.8 A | 22.9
